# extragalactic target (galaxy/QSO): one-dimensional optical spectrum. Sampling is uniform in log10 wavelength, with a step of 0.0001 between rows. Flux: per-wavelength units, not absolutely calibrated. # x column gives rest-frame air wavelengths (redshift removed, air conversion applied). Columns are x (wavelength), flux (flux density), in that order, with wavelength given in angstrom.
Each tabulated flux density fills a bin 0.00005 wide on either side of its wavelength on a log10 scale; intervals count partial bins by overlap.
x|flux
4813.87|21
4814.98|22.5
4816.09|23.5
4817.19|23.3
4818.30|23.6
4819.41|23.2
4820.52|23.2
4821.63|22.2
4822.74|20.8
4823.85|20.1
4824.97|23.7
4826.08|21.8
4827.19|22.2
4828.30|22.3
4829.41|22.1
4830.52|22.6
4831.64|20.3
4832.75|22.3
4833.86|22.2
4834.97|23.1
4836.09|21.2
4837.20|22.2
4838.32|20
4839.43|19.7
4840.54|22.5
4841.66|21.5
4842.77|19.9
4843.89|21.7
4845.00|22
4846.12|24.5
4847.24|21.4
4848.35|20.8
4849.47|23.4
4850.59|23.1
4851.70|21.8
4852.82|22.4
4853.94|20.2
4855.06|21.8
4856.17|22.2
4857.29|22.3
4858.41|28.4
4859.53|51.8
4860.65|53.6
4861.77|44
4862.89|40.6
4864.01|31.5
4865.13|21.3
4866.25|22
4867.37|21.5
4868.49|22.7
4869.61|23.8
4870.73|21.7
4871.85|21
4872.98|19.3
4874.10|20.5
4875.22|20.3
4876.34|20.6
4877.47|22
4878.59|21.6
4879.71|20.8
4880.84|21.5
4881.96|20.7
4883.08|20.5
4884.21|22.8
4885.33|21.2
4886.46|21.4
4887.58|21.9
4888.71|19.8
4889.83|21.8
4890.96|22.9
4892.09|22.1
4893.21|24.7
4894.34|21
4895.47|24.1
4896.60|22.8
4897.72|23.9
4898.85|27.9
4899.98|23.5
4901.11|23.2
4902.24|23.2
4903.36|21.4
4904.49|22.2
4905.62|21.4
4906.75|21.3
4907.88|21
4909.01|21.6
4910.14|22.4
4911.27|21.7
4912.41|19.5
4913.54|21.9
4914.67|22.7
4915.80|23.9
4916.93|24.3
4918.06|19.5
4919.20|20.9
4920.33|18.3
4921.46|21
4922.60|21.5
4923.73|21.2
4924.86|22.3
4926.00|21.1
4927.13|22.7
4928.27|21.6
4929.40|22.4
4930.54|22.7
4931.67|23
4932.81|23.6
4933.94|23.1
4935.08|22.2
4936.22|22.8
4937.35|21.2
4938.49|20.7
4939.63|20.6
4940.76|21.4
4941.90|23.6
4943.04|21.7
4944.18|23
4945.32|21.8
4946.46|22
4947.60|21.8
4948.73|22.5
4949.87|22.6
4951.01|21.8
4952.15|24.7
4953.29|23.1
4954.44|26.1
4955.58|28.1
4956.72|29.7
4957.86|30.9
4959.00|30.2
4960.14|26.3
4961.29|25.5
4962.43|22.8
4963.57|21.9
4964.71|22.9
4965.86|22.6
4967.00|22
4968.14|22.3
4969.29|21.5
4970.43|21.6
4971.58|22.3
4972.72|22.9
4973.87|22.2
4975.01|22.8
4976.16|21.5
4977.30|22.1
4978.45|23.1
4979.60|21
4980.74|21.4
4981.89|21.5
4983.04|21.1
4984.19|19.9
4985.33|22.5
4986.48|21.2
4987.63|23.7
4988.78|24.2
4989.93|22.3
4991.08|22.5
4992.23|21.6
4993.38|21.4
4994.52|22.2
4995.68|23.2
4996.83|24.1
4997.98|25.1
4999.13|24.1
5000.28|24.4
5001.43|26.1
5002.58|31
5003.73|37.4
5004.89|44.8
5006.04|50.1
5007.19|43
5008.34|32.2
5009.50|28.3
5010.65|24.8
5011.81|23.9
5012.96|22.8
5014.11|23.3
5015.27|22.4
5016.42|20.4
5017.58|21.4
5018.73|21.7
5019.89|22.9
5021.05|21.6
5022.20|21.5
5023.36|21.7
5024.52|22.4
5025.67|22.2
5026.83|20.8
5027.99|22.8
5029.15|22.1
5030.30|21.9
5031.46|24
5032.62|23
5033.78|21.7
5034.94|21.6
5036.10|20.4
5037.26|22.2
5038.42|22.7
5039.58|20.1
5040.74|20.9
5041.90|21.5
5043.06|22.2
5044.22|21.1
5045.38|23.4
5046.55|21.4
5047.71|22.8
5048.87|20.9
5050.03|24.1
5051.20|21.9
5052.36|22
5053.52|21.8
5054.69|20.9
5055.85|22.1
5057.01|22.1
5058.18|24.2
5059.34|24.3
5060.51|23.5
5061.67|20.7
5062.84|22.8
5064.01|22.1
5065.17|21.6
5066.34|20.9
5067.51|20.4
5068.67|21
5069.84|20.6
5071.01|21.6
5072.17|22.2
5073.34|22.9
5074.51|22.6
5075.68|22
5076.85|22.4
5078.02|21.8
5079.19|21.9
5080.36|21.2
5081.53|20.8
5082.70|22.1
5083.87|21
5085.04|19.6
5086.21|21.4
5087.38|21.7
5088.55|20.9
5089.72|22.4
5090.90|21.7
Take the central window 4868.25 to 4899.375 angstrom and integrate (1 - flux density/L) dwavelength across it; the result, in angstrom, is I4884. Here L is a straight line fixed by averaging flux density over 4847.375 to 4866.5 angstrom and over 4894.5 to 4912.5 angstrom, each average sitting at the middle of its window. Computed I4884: 3.9 angstrom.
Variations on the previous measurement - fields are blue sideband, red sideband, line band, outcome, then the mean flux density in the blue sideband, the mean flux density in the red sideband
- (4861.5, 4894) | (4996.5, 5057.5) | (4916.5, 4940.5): 1.9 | 23.1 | 24.5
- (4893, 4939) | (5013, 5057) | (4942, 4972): -2.4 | 22.2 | 22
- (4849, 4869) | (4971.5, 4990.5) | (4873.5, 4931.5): 9.6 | 28.6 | 22.1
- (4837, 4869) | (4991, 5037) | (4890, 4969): 8.6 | 25.9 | 25.3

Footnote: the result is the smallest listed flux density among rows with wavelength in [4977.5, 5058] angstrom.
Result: 19.9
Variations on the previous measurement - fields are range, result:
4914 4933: 18.3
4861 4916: 19.3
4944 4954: 21.8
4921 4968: 20.6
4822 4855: 19.7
